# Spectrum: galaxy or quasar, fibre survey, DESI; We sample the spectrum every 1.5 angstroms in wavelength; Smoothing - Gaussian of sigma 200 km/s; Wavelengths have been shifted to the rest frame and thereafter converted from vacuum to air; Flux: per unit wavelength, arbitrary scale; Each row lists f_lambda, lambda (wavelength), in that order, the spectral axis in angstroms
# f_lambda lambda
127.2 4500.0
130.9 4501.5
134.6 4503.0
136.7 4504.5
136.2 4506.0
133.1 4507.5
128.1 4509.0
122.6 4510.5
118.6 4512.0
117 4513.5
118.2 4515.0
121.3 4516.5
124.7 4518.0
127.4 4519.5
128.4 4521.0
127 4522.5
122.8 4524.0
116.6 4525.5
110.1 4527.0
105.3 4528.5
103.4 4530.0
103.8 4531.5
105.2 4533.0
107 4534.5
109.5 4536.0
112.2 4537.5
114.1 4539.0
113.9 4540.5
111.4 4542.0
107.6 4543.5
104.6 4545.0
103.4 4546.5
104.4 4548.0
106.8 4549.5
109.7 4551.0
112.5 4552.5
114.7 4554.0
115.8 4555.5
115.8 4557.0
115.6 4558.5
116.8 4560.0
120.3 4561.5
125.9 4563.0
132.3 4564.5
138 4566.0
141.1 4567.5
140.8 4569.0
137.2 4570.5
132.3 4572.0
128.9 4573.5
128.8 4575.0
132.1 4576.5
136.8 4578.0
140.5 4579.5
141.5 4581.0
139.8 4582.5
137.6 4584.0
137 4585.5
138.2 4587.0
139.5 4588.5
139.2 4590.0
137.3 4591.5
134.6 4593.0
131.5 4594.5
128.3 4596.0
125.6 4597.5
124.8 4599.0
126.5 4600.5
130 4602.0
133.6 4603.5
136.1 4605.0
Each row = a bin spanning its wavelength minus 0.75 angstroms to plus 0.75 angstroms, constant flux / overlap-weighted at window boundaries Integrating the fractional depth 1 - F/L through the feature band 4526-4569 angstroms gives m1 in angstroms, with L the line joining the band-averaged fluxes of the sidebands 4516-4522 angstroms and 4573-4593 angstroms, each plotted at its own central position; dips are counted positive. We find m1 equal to 5.46 angstroms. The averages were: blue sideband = 126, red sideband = 137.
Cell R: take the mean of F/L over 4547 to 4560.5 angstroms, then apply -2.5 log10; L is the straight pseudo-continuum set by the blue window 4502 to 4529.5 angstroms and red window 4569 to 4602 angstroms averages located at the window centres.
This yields 0.16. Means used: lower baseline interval 124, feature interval 112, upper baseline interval 134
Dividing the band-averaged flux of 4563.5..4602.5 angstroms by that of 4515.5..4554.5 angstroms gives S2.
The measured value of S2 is 1.2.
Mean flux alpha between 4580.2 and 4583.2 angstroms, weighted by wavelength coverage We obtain 141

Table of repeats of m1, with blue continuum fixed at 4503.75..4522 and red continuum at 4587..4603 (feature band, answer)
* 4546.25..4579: 1.5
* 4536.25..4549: 1.9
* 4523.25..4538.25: 2.1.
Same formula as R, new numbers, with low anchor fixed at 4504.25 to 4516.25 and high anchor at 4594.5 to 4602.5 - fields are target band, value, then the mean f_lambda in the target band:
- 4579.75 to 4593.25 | -0.09 mag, 139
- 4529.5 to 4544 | 0.16 mag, 109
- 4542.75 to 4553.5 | 0.18 mag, 107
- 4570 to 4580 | -0.06 mag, 134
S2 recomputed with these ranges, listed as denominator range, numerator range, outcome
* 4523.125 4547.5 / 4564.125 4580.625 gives 1.24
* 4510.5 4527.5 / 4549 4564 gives 0.95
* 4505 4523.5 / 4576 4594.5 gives 1.10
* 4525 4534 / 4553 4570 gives 1.17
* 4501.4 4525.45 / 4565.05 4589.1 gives 1.08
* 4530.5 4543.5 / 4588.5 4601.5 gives 1.20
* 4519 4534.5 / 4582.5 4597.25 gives 1.19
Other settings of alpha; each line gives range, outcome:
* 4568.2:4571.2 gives 139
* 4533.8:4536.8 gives 108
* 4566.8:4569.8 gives 141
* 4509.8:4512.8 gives 121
